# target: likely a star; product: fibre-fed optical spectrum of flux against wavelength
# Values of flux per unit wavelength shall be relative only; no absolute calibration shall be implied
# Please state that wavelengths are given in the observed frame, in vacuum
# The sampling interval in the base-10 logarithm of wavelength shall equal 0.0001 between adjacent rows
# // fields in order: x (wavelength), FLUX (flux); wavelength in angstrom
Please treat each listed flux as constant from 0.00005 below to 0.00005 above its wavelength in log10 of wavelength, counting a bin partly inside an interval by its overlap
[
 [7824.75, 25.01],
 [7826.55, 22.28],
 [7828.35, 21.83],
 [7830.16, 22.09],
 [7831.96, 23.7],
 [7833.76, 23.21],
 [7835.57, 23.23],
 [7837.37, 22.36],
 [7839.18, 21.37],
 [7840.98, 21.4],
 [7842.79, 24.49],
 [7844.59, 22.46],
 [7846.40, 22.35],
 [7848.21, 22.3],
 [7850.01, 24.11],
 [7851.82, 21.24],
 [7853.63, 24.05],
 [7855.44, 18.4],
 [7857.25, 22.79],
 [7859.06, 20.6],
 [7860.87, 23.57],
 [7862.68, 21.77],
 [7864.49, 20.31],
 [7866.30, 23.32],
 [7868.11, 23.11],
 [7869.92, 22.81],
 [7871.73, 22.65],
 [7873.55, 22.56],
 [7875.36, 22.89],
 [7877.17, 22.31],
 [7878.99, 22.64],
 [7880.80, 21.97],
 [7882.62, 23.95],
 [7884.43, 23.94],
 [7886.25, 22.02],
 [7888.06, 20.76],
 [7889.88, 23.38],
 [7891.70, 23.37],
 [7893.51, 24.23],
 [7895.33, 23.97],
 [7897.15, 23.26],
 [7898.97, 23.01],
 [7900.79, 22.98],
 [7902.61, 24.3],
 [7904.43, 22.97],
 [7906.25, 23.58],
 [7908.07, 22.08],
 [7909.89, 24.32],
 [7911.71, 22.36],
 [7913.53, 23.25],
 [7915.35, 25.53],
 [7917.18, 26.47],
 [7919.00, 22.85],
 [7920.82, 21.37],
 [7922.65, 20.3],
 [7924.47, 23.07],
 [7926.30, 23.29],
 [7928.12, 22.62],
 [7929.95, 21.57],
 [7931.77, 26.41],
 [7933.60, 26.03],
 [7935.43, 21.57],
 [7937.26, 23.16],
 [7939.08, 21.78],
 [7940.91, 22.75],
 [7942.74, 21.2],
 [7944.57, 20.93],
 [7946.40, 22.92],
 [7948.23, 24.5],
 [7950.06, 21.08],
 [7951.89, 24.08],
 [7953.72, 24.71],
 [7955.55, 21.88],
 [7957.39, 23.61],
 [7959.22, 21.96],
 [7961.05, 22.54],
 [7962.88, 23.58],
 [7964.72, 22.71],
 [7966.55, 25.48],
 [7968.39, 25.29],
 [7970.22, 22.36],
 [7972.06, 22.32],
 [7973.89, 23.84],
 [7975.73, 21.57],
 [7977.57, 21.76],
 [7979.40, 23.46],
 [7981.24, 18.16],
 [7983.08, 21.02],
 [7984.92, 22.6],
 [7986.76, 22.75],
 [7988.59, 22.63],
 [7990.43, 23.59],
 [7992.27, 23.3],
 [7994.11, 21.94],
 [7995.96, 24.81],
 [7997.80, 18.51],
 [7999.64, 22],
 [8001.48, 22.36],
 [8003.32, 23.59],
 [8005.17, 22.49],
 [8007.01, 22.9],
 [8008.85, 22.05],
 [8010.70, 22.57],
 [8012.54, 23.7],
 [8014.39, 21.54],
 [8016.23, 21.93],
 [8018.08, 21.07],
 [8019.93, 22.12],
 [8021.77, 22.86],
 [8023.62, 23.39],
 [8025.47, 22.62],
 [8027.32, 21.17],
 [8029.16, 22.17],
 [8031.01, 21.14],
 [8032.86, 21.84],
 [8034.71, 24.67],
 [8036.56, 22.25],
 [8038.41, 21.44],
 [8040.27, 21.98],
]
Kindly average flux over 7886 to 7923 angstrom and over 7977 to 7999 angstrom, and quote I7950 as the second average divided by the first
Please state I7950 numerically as 0.9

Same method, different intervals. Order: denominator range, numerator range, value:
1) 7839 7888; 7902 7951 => 1.03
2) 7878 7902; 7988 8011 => 0.98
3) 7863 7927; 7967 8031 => 0.97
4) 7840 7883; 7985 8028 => 1.00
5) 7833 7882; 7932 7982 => 1.02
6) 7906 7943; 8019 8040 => 0.96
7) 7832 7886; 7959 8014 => 1.00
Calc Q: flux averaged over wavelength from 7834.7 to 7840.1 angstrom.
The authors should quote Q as 22.3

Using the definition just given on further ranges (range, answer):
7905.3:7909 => 22.9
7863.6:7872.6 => 22.5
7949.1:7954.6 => 23.3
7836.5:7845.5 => 22.4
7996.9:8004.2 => 21.6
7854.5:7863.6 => 21.4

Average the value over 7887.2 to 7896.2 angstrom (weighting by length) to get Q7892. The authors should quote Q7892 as 23.1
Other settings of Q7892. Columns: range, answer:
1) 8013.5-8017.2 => 21.7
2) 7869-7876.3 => 22.7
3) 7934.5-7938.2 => 22.4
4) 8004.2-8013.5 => 22.7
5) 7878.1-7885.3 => 23.1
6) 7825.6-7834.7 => 22.6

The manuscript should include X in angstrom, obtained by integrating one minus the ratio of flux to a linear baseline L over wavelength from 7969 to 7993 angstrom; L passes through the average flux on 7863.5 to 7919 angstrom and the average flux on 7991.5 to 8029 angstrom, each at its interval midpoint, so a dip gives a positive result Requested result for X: 0.3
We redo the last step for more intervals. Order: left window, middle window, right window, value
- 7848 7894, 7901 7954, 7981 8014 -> -1.63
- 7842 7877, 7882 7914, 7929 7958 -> -0.74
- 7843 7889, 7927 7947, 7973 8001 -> -0.52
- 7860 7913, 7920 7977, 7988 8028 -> -0.64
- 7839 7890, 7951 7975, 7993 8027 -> -1.12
